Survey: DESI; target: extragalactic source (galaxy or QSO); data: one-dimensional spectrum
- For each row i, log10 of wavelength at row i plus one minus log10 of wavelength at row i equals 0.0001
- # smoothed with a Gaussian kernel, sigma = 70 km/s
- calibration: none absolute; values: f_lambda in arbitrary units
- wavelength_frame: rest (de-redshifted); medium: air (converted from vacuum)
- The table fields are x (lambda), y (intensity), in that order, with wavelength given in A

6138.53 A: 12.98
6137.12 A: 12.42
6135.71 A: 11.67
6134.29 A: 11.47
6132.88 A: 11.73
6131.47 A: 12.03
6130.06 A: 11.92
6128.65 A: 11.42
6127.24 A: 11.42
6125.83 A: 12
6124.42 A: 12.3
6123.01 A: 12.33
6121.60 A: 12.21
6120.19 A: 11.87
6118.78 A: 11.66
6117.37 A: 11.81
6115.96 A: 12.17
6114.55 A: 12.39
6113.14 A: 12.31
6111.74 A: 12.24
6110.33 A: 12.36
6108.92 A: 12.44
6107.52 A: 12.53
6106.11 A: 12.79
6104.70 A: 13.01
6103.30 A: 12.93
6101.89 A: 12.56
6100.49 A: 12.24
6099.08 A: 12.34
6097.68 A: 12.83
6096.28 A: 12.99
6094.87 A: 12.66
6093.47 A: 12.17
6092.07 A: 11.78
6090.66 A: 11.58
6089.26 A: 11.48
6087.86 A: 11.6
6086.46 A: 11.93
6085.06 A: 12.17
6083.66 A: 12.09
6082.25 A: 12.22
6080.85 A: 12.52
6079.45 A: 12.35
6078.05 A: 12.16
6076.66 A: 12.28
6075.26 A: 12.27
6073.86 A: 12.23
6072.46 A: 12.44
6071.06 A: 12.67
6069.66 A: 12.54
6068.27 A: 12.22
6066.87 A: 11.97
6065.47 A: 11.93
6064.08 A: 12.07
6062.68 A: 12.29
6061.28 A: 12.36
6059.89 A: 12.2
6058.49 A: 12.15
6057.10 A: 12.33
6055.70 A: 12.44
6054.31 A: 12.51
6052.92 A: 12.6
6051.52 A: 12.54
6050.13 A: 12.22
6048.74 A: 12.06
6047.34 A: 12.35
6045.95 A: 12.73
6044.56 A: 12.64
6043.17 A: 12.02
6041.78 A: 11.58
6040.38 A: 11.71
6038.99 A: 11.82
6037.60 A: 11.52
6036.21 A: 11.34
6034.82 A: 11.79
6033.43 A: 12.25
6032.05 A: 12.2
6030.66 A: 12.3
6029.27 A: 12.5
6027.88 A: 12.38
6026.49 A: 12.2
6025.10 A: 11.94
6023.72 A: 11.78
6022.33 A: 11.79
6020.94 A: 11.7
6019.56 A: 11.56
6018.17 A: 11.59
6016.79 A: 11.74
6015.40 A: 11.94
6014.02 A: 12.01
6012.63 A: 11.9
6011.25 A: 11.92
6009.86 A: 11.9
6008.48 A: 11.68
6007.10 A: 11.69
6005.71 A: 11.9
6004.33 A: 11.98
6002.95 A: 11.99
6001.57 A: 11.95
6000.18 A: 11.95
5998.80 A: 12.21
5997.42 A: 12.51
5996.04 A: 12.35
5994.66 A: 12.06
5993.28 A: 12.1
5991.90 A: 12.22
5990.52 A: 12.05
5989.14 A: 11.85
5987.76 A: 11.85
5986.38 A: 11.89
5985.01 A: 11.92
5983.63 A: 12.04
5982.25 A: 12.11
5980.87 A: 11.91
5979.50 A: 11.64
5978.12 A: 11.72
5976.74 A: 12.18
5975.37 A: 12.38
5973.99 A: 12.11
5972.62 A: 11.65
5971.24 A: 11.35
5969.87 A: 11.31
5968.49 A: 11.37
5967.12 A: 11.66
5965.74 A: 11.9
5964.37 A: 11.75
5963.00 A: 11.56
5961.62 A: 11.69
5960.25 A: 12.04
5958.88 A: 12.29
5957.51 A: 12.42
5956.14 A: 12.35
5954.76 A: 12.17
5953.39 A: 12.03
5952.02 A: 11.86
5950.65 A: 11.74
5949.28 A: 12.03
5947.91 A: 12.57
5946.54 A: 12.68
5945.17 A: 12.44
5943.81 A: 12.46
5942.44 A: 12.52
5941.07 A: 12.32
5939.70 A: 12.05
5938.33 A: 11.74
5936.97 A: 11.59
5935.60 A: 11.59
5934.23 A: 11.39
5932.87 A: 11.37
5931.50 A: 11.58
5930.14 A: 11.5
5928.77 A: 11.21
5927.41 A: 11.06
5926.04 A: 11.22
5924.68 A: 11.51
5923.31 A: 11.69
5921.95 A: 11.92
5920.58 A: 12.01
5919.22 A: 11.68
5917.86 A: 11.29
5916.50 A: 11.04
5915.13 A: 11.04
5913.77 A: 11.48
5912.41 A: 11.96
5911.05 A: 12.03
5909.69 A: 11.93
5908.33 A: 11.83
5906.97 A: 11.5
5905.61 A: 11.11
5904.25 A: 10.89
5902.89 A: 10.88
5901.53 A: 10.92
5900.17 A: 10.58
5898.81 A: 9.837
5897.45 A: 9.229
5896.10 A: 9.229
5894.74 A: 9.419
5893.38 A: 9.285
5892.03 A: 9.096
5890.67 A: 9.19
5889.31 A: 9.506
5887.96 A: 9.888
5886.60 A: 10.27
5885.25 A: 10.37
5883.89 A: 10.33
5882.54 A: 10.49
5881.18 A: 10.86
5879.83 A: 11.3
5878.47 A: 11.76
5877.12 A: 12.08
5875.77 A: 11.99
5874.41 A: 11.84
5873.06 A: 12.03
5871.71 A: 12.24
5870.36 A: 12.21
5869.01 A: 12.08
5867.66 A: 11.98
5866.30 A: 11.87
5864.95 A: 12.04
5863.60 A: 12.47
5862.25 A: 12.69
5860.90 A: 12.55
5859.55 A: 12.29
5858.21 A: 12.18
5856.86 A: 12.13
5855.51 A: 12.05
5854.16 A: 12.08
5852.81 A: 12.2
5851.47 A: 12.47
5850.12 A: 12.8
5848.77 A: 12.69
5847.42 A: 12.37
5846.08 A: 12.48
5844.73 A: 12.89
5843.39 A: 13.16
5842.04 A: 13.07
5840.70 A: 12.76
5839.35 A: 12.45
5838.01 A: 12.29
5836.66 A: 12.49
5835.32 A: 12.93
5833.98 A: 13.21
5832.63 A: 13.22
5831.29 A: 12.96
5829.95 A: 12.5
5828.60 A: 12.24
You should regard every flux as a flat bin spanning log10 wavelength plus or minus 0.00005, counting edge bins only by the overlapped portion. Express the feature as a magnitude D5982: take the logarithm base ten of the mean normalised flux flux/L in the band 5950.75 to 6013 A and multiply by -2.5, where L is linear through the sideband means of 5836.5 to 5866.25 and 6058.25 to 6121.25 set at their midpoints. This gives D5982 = 0.04 mag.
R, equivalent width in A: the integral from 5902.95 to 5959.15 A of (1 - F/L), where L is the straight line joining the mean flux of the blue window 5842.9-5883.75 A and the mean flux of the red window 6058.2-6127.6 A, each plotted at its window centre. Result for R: 1.8 A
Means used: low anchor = 12.1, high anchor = 12.2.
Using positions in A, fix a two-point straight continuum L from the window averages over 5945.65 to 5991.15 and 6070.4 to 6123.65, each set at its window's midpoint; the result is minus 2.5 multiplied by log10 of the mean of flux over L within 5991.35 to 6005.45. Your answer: -0.01 mag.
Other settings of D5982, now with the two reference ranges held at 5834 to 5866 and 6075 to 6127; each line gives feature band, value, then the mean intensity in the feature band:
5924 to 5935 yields 0.10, 11.4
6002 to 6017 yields 0.04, 11.9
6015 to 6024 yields 0.06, 11.7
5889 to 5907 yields 0.24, 10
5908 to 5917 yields 0.07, 11.6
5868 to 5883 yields 0.07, 11.7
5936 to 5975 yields 0.04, 12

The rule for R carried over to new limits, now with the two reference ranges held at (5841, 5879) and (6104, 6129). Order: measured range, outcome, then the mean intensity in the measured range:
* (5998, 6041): 1.2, 11.9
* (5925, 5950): 0.9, 11.8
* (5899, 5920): 1.7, 11.3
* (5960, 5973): 0.7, 11.6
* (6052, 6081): -0.2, 12.3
